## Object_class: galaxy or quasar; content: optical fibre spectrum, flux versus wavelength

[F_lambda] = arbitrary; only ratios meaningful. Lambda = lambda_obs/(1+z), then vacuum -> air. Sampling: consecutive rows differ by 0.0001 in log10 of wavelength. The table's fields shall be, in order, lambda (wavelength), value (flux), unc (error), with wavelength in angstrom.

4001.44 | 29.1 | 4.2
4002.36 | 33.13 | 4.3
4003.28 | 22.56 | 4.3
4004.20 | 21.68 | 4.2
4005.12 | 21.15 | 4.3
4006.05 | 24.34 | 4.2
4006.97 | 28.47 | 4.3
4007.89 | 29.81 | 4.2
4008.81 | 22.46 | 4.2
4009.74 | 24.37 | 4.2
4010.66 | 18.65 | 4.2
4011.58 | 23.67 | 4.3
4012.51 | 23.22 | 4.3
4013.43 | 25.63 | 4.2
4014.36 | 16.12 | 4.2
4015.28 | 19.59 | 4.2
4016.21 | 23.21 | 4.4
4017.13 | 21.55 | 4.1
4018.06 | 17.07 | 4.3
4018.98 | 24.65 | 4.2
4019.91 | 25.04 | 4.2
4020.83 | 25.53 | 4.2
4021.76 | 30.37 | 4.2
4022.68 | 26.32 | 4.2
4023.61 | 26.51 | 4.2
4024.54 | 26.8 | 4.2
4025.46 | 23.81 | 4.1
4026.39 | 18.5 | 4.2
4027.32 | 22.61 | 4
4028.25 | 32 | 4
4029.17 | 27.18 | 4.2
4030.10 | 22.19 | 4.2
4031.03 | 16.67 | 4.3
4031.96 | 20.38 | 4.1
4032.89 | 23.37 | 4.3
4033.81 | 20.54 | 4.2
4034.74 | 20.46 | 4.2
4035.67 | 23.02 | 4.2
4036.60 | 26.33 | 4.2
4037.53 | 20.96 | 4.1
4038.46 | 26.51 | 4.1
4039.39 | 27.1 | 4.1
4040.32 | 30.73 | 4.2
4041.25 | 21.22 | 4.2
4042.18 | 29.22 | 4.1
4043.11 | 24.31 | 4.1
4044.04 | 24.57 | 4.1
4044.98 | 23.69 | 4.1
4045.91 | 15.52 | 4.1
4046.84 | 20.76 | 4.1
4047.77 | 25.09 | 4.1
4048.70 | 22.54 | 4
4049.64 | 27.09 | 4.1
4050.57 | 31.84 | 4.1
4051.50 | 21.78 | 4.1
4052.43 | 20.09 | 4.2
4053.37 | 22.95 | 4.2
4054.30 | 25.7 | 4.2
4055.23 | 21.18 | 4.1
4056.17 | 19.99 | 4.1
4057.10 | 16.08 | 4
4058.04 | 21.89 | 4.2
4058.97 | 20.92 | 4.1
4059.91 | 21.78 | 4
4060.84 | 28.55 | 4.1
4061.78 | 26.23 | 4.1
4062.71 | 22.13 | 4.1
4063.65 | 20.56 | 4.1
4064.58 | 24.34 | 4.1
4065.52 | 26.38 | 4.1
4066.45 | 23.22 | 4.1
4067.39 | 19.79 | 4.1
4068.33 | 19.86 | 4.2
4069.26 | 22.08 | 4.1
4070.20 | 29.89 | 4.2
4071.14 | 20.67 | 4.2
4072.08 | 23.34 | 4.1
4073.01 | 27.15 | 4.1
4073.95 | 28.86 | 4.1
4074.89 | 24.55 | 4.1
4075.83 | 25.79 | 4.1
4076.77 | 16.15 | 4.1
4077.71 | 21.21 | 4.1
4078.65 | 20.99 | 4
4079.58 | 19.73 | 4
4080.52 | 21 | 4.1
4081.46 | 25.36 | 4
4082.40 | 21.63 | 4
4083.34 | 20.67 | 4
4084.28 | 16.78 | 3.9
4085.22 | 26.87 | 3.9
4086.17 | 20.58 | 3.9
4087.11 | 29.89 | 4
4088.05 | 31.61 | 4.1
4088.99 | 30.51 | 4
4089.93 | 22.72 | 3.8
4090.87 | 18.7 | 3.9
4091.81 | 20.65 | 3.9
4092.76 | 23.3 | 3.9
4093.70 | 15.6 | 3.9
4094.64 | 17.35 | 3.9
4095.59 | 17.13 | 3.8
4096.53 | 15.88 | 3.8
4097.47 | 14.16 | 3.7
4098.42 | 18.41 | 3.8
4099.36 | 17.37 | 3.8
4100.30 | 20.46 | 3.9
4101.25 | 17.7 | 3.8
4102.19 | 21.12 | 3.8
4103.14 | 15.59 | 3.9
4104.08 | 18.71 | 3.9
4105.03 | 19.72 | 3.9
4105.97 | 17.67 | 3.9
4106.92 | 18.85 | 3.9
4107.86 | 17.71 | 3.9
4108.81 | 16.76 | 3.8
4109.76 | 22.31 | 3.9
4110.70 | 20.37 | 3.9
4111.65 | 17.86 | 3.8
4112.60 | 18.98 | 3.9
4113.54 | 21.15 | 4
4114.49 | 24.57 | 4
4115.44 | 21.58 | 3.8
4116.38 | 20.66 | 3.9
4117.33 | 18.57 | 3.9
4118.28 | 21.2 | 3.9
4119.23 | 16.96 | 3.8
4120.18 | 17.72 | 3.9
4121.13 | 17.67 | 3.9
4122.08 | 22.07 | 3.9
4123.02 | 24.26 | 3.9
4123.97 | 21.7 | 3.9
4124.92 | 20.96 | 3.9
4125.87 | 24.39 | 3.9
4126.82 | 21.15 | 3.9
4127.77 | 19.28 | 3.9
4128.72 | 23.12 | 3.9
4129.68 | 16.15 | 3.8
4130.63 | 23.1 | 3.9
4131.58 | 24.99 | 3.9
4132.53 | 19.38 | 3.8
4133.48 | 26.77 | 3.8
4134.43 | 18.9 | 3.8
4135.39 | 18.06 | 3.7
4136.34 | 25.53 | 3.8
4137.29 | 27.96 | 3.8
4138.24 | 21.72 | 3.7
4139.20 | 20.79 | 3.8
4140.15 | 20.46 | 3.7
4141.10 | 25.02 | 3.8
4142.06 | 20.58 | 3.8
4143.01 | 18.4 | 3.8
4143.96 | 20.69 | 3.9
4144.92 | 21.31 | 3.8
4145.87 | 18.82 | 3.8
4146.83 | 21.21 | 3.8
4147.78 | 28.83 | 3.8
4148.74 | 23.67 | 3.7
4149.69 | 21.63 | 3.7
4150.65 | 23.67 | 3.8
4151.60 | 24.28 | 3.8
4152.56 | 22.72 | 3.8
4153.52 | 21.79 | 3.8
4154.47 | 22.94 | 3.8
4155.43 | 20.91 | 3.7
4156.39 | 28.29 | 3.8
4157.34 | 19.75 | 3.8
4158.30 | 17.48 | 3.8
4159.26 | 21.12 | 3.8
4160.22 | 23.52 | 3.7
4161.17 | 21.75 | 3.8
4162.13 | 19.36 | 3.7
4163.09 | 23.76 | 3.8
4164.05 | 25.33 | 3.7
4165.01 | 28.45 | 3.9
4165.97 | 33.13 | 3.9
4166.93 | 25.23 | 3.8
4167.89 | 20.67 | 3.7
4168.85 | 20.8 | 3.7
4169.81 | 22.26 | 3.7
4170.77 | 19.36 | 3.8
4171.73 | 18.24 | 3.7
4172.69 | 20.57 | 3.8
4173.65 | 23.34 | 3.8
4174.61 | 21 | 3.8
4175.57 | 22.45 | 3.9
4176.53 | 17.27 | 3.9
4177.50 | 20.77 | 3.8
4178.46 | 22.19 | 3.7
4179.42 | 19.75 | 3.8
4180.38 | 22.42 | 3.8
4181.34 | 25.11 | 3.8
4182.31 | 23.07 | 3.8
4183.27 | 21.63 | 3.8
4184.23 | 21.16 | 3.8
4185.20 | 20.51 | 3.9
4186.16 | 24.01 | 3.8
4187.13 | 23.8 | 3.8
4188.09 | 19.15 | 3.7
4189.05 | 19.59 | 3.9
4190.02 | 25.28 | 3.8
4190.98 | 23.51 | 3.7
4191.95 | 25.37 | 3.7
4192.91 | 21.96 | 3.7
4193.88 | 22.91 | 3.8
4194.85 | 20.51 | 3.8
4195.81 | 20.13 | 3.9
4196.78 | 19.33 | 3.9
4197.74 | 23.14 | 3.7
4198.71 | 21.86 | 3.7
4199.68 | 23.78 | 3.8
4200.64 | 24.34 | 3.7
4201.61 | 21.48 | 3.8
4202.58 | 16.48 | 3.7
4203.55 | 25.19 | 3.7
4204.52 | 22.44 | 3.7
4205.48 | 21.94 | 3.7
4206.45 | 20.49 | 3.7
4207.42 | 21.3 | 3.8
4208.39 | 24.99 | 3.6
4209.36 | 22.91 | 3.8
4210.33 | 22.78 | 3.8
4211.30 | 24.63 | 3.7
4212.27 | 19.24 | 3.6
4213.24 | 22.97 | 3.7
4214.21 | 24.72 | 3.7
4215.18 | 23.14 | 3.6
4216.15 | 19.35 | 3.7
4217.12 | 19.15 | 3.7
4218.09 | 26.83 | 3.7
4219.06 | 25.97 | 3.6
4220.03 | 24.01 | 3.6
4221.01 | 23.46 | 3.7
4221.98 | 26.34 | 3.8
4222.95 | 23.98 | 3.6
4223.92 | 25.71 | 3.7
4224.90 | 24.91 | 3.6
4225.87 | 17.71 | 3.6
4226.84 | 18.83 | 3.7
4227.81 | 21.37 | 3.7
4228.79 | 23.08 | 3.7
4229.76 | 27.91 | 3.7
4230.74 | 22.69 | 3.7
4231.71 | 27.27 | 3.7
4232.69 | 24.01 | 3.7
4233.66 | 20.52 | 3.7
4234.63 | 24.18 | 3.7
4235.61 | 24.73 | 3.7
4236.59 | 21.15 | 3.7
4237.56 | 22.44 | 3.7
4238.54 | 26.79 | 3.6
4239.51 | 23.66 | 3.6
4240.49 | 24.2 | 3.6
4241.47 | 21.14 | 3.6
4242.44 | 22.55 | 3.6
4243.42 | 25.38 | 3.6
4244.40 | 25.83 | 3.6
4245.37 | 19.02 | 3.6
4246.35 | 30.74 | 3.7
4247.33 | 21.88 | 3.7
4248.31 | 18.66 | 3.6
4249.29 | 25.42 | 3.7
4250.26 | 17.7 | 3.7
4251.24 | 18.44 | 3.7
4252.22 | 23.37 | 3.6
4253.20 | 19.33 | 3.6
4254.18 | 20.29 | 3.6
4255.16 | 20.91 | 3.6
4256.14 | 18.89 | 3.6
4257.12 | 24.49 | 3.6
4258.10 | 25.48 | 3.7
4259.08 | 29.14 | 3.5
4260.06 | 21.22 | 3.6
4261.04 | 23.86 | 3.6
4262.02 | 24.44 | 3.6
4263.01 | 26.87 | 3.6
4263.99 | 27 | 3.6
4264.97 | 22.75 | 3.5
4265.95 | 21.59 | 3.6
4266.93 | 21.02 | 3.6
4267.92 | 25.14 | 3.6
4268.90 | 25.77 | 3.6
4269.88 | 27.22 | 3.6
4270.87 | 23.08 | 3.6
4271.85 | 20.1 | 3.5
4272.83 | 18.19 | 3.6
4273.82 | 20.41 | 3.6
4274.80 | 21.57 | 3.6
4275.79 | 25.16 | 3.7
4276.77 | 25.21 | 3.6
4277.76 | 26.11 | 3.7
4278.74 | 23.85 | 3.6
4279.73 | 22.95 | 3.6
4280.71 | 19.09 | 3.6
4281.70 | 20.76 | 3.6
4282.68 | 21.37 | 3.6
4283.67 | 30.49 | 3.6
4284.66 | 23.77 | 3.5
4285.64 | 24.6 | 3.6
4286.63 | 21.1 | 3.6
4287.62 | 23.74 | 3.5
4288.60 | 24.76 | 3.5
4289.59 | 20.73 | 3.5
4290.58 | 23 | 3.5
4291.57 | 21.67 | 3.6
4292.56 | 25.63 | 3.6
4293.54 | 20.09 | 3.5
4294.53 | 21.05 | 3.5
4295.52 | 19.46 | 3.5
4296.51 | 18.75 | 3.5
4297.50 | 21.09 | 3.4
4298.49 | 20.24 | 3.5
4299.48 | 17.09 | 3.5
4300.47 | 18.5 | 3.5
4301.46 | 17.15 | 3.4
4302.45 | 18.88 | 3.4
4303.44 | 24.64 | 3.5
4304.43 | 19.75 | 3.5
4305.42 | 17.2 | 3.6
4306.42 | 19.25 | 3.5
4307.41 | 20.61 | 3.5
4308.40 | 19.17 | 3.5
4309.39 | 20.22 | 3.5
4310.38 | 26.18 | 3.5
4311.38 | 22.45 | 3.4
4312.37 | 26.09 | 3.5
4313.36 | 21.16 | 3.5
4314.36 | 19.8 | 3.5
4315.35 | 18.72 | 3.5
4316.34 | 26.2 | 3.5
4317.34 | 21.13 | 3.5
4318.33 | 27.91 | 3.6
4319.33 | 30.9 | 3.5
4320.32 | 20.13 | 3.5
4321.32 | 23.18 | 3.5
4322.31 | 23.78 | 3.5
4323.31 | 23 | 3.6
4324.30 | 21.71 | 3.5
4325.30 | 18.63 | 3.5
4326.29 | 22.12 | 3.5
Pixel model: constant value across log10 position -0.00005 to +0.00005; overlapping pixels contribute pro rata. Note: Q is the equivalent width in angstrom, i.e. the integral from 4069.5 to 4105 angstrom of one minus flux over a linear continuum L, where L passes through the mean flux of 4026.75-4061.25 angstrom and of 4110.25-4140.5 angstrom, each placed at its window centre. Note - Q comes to 1.1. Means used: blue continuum 23.4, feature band 21.5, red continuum 21.2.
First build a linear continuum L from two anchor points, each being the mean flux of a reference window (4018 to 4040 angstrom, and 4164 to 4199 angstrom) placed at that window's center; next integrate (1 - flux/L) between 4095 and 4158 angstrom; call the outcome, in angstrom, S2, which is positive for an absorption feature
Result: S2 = 5.8 angstrom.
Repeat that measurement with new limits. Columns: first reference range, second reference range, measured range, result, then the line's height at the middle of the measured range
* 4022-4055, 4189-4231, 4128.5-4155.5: 1.2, 23.2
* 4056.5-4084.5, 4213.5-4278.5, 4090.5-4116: 4.3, 22.7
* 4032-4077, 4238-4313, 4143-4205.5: 1.8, 22.9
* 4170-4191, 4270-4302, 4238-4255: -0.6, 21.8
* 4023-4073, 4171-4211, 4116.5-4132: 1.2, 22.6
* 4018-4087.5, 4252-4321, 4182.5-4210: 0.8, 22.8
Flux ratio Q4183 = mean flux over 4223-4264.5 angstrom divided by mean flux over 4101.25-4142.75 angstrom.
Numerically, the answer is 1.1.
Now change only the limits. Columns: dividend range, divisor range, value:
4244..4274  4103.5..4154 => 1.08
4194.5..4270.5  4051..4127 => 1.08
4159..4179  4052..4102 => 1.02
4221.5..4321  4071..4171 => 1.05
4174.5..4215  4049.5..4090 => 0.94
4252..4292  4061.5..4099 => 1.04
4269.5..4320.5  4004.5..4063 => 0.94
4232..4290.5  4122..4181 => 1.04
